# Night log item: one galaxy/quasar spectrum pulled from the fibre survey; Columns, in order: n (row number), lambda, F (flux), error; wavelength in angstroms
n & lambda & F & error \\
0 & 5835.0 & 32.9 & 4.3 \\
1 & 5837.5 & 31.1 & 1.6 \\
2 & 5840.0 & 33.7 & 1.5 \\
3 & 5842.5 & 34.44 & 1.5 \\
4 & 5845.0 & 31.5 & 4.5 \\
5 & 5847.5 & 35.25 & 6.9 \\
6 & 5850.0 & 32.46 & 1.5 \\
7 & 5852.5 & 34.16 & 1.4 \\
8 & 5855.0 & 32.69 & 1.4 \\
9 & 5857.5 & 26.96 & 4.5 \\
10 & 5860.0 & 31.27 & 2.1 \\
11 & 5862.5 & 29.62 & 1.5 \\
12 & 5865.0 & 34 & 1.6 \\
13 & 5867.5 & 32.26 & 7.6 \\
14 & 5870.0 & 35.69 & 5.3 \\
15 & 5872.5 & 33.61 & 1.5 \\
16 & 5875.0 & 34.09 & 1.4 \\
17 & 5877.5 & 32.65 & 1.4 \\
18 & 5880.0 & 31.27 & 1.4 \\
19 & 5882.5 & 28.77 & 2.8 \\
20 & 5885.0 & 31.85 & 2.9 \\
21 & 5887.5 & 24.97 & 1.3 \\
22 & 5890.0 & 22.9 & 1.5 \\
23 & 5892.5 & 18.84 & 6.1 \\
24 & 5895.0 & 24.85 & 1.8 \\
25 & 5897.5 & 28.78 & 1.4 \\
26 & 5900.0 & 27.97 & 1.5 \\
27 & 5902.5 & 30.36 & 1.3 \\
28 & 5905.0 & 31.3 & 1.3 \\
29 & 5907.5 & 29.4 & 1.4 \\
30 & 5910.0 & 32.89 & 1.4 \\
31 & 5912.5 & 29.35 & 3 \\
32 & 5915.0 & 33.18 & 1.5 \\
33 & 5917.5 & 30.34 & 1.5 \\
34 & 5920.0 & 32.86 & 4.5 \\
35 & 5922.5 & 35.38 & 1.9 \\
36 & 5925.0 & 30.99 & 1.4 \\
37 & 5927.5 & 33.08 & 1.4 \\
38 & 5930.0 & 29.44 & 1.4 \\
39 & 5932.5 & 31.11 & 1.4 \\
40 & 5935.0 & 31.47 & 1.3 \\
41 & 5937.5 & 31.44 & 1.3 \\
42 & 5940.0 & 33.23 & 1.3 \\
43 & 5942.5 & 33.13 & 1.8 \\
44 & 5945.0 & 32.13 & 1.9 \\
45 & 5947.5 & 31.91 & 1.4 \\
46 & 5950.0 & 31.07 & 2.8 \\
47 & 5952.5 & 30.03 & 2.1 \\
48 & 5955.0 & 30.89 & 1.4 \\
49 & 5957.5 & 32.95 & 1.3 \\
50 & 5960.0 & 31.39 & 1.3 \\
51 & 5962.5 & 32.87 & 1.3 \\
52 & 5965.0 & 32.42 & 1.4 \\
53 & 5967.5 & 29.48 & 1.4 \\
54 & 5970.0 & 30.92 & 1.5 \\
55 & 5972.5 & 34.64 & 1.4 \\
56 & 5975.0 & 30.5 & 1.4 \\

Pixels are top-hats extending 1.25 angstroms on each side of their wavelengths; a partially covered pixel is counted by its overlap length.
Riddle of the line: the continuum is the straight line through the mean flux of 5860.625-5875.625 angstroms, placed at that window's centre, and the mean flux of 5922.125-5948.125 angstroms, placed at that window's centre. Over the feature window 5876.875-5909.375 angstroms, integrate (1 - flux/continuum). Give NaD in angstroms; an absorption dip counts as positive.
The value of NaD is 4.7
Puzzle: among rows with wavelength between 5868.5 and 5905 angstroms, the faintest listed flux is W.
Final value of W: 18.84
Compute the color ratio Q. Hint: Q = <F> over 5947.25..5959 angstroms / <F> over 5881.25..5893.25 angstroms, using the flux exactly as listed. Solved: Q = 1.2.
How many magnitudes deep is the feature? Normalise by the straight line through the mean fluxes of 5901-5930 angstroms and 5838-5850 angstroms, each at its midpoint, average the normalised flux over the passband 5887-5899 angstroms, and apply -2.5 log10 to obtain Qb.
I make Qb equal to 0.31 mag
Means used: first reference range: 33.4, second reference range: 31.6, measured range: 24.1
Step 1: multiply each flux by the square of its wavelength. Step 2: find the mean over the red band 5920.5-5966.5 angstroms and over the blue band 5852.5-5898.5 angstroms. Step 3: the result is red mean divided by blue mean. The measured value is 1.10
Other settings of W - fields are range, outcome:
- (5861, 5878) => 29.62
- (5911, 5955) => 29.35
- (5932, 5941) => 31.11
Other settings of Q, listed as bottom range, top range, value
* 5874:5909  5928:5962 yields 1.11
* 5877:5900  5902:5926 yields 1.17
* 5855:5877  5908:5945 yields 0.99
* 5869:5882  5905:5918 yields 0.94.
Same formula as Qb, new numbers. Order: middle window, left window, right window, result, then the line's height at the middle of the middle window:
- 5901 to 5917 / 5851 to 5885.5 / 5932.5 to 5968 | 0.03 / 31.9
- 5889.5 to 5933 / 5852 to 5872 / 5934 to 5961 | 0.08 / 31.9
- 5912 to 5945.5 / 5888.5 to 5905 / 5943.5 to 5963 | -0.10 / 29.2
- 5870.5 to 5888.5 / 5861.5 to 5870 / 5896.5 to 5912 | 0.01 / 31.7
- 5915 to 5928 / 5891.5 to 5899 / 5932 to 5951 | -0.14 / 28.7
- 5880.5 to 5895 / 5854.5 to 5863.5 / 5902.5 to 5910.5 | 0.19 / 30.5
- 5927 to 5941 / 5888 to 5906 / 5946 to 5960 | -0.07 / 29.7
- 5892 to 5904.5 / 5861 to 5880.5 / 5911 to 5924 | 0.21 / 32.5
